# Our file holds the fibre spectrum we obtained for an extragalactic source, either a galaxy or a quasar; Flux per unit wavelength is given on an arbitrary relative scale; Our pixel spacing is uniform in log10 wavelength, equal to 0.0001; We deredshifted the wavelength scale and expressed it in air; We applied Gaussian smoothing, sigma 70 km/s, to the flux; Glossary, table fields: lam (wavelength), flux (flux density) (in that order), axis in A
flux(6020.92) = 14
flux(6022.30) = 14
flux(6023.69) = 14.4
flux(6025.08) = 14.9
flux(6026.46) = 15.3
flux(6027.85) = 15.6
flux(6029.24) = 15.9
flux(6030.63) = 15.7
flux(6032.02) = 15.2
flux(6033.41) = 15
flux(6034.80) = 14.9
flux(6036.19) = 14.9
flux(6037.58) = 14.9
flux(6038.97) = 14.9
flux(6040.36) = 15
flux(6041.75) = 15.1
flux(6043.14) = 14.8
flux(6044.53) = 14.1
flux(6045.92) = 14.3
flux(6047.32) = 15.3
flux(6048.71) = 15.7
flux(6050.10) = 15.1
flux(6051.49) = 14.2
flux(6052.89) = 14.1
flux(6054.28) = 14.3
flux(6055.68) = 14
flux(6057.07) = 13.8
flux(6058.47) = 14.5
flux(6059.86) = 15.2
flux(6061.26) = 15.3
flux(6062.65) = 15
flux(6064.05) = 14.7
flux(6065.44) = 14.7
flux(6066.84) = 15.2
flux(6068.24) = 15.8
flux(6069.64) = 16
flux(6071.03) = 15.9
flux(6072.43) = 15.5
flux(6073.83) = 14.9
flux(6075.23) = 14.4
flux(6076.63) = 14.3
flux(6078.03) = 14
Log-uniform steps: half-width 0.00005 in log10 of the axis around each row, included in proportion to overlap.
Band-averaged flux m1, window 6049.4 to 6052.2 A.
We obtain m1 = 14.6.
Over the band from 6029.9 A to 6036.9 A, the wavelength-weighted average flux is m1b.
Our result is 15.1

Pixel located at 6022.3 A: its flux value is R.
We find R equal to 14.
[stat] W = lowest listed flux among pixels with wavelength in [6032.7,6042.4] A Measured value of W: 14.9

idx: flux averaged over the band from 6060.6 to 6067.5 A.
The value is 15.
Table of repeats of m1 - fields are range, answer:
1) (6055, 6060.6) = 14.4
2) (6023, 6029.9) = 15.2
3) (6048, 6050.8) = 15.4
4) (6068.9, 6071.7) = 16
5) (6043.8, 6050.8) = 14.9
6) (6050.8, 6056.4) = 14.1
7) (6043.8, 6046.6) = 14.2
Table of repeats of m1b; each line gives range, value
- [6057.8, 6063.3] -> 15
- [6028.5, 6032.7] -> 15.6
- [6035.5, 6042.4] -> 15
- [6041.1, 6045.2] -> 14.7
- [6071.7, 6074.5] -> 15.2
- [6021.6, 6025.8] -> 14.5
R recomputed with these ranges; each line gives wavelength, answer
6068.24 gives 15.8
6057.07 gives 13.8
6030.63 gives 15.7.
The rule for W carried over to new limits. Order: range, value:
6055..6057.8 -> 13.8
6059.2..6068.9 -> 14.7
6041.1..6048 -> 14.1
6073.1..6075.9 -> 14.4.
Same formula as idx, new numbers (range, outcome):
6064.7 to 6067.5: 15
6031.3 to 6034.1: 15.1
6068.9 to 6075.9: 15.3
